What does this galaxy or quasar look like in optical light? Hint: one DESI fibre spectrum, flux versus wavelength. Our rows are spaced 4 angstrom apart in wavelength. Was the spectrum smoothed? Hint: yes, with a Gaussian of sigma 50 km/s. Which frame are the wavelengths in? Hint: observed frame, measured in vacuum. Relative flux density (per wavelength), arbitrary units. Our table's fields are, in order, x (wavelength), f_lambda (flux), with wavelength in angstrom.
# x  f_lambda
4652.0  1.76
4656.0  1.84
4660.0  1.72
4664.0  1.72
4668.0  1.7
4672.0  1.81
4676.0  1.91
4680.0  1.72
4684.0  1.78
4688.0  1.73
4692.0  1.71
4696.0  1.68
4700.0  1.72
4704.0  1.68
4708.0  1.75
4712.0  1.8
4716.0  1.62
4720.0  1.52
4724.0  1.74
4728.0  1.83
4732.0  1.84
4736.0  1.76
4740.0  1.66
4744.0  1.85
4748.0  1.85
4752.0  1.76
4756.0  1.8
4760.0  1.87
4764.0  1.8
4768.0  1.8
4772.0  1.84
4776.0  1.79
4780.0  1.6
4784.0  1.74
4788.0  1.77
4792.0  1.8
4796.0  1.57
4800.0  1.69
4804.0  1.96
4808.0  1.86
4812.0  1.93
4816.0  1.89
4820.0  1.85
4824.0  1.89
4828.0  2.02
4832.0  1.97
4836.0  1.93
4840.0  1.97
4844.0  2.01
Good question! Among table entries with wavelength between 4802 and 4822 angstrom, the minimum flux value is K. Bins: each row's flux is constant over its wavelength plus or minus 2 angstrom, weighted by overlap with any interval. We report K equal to 1.85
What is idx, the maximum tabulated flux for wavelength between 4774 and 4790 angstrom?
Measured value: 1.79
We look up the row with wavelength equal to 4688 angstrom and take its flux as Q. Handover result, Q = 1.73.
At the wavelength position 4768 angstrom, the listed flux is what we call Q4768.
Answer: 1.8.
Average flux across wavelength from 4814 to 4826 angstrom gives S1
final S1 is 1.88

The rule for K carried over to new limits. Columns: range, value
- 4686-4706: 1.68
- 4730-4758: 1.66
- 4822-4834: 1.89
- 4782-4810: 1.57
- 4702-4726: 1.52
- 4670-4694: 1.71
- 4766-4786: 1.6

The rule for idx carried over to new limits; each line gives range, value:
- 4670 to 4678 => 1.91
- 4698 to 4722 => 1.8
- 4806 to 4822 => 1.93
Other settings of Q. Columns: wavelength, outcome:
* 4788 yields 1.77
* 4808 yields 1.86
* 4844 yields 2.01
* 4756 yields 1.8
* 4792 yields 1.8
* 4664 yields 1.72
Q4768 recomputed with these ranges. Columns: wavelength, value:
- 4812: 1.93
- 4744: 1.85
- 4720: 1.52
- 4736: 1.76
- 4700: 1.72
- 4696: 1.68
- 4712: 1.8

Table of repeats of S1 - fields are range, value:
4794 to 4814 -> 1.8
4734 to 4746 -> 1.76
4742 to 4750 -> 1.85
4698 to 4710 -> 1.72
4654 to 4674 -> 1.76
